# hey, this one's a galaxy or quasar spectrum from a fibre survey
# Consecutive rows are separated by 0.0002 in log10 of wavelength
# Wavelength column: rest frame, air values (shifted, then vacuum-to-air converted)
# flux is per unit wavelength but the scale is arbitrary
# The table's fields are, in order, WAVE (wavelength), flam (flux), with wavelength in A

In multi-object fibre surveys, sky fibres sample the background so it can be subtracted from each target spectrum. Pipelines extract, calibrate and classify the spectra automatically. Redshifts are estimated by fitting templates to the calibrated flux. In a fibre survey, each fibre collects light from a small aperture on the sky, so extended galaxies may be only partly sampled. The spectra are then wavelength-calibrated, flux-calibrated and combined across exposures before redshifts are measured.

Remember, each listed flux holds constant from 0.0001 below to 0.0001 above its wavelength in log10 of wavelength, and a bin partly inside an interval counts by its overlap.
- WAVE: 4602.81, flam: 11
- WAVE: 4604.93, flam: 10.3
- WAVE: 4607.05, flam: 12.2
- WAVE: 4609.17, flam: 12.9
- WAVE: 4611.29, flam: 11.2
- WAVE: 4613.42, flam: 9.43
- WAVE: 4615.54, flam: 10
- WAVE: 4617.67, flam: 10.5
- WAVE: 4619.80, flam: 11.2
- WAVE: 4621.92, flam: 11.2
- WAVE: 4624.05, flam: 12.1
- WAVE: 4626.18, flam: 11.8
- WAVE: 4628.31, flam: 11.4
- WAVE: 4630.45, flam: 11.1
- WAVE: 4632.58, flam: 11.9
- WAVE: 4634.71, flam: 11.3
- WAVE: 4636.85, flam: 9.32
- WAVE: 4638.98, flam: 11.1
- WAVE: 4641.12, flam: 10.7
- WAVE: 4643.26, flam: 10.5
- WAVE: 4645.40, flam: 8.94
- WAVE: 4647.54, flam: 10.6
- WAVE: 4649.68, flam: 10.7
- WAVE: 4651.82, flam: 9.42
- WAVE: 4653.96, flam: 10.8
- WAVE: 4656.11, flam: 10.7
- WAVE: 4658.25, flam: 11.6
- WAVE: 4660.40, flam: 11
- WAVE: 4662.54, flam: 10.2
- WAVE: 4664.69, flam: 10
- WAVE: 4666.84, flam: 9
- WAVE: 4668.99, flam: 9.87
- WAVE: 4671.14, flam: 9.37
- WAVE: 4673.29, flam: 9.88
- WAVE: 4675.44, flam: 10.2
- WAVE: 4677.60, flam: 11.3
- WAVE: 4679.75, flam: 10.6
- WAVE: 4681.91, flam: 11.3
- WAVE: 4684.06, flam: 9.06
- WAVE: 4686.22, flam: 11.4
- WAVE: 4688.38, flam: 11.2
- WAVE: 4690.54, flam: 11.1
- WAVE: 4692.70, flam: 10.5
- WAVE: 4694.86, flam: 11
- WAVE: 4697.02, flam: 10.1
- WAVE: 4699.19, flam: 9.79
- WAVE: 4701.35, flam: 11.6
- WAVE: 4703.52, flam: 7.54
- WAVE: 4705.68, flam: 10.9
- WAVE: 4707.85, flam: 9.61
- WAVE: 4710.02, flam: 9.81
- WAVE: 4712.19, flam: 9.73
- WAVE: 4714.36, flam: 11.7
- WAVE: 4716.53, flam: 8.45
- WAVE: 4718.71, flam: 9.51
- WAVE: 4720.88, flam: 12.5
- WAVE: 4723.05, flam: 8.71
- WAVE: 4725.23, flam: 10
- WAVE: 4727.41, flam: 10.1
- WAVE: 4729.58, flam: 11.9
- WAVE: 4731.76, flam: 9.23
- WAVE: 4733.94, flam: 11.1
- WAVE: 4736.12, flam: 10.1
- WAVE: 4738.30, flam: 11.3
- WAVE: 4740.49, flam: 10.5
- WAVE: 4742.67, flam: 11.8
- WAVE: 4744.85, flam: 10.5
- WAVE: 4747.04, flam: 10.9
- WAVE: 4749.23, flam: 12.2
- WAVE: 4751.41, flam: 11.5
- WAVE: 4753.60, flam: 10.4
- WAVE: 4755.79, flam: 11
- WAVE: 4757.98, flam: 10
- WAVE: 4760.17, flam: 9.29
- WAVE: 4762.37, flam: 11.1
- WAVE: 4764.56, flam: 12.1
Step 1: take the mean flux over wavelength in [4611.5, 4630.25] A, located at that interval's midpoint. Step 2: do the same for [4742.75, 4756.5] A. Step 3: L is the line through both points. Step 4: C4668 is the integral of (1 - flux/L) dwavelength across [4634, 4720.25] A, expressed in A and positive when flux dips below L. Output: 5.9 A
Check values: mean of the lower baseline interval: 11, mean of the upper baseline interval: 11.1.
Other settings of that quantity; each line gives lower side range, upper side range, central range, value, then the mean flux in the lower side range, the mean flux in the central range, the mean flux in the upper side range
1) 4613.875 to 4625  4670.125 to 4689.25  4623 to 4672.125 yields 0.6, 10.9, 10.6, 10.5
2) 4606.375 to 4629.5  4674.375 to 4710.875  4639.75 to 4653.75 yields 0.9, 11.2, 10.2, 10.4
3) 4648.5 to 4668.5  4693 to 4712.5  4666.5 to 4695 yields -0.6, 10.4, 10.4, 10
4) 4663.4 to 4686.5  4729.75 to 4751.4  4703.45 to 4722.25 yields 0.9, 10.1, 10.1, 10.9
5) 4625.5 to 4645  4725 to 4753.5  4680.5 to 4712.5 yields 1.7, 10.9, 10.3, 10.9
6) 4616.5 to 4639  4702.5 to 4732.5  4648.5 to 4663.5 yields 0.2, 11.2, 10.6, 9.99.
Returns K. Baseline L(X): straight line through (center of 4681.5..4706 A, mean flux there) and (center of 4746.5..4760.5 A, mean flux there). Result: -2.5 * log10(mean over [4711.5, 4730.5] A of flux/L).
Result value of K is 0.03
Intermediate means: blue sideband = 10.4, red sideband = 10.8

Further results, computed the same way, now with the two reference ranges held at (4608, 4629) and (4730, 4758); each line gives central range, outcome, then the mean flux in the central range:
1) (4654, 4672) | 0.082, 10.3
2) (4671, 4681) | 0.067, 10.4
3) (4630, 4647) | 0.054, 10.6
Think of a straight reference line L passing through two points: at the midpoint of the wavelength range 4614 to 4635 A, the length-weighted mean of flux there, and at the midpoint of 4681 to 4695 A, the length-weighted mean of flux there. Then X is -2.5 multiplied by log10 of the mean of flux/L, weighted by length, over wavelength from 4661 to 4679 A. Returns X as 0.091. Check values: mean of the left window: 11.2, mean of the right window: 10.8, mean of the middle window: 10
